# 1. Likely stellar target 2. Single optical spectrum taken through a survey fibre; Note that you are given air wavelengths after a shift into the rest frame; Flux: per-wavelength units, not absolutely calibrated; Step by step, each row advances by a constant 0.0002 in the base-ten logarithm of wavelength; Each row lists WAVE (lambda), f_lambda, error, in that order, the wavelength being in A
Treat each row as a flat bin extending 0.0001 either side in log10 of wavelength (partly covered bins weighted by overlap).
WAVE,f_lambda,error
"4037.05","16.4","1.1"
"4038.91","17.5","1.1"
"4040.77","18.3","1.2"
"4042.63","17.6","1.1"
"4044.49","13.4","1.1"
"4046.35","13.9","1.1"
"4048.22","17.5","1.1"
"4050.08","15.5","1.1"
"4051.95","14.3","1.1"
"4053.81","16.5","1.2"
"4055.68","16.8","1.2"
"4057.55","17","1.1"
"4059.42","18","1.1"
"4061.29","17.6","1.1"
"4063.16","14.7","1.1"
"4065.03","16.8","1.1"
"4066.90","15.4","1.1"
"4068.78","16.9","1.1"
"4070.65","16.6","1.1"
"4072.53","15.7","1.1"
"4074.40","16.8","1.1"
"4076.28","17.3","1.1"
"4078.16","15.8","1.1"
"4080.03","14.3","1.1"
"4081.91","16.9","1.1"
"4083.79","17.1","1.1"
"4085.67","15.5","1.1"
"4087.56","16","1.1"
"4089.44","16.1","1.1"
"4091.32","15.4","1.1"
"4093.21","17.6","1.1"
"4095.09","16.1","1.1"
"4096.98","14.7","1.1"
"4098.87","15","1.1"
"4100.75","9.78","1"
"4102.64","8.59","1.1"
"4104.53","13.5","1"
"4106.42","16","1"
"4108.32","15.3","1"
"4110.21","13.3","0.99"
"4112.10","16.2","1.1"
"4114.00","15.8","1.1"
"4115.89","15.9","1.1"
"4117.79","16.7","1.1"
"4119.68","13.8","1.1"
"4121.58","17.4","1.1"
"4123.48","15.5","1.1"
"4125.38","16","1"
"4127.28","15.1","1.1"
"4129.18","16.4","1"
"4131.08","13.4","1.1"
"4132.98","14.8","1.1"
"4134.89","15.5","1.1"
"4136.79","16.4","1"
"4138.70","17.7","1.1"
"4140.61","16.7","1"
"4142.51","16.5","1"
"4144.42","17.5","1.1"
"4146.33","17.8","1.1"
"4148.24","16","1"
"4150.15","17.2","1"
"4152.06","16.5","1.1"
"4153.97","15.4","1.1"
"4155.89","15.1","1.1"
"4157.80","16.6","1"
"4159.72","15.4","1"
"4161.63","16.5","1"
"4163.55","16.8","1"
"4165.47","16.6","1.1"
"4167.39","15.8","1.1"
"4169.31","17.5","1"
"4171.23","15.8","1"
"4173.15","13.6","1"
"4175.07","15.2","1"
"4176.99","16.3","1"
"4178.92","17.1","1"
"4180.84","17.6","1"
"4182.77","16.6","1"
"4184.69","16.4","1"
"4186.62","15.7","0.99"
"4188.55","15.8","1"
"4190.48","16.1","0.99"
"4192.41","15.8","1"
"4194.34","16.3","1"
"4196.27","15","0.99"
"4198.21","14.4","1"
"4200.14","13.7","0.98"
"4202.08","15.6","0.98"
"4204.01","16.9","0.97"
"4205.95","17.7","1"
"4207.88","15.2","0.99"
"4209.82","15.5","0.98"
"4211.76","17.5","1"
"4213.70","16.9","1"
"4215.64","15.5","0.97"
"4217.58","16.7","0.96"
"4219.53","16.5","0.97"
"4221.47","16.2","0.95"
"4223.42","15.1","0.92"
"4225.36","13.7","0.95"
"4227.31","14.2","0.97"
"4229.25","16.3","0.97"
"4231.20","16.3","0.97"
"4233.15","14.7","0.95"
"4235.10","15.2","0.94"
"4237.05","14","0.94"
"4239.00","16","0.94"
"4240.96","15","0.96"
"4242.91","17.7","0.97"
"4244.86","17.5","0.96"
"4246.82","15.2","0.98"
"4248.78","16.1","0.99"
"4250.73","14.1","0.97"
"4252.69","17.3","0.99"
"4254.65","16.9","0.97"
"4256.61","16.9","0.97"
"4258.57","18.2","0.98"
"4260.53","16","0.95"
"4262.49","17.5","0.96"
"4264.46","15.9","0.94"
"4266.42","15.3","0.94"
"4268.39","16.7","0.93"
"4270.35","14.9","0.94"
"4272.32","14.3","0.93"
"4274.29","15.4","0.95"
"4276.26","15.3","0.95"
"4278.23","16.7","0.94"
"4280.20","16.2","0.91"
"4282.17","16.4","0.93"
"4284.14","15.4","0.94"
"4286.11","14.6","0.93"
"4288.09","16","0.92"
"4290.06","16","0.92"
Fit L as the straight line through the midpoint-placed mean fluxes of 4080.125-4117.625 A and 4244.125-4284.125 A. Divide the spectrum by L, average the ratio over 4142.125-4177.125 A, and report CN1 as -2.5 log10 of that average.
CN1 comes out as -0.05 mag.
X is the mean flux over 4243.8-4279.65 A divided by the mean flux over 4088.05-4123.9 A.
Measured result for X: 1.08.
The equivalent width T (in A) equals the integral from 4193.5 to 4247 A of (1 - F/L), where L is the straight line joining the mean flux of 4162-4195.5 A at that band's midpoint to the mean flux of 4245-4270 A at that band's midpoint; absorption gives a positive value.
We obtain 1.7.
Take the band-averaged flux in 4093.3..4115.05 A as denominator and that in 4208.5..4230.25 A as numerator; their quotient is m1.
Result 1.12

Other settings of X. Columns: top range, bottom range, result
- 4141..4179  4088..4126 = 1.09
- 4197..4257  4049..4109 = 1.01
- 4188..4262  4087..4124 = 1.07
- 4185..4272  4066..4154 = 1.01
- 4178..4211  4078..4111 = 1.08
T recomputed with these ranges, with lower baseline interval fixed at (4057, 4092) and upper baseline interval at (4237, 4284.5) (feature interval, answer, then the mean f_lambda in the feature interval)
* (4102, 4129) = 2.0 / 15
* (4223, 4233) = 0.6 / 15.1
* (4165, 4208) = 0.6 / 16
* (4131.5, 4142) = 0.1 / 16.1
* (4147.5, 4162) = 0.1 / 16.1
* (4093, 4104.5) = 2.1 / 13.4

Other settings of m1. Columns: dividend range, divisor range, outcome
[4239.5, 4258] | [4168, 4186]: 1.01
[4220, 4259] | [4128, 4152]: 0.97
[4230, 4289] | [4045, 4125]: 1.02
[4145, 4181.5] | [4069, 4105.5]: 1.07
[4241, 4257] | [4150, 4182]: 1.01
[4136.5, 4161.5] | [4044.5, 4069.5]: 1.03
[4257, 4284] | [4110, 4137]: 1.03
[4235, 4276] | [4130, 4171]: 0.98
